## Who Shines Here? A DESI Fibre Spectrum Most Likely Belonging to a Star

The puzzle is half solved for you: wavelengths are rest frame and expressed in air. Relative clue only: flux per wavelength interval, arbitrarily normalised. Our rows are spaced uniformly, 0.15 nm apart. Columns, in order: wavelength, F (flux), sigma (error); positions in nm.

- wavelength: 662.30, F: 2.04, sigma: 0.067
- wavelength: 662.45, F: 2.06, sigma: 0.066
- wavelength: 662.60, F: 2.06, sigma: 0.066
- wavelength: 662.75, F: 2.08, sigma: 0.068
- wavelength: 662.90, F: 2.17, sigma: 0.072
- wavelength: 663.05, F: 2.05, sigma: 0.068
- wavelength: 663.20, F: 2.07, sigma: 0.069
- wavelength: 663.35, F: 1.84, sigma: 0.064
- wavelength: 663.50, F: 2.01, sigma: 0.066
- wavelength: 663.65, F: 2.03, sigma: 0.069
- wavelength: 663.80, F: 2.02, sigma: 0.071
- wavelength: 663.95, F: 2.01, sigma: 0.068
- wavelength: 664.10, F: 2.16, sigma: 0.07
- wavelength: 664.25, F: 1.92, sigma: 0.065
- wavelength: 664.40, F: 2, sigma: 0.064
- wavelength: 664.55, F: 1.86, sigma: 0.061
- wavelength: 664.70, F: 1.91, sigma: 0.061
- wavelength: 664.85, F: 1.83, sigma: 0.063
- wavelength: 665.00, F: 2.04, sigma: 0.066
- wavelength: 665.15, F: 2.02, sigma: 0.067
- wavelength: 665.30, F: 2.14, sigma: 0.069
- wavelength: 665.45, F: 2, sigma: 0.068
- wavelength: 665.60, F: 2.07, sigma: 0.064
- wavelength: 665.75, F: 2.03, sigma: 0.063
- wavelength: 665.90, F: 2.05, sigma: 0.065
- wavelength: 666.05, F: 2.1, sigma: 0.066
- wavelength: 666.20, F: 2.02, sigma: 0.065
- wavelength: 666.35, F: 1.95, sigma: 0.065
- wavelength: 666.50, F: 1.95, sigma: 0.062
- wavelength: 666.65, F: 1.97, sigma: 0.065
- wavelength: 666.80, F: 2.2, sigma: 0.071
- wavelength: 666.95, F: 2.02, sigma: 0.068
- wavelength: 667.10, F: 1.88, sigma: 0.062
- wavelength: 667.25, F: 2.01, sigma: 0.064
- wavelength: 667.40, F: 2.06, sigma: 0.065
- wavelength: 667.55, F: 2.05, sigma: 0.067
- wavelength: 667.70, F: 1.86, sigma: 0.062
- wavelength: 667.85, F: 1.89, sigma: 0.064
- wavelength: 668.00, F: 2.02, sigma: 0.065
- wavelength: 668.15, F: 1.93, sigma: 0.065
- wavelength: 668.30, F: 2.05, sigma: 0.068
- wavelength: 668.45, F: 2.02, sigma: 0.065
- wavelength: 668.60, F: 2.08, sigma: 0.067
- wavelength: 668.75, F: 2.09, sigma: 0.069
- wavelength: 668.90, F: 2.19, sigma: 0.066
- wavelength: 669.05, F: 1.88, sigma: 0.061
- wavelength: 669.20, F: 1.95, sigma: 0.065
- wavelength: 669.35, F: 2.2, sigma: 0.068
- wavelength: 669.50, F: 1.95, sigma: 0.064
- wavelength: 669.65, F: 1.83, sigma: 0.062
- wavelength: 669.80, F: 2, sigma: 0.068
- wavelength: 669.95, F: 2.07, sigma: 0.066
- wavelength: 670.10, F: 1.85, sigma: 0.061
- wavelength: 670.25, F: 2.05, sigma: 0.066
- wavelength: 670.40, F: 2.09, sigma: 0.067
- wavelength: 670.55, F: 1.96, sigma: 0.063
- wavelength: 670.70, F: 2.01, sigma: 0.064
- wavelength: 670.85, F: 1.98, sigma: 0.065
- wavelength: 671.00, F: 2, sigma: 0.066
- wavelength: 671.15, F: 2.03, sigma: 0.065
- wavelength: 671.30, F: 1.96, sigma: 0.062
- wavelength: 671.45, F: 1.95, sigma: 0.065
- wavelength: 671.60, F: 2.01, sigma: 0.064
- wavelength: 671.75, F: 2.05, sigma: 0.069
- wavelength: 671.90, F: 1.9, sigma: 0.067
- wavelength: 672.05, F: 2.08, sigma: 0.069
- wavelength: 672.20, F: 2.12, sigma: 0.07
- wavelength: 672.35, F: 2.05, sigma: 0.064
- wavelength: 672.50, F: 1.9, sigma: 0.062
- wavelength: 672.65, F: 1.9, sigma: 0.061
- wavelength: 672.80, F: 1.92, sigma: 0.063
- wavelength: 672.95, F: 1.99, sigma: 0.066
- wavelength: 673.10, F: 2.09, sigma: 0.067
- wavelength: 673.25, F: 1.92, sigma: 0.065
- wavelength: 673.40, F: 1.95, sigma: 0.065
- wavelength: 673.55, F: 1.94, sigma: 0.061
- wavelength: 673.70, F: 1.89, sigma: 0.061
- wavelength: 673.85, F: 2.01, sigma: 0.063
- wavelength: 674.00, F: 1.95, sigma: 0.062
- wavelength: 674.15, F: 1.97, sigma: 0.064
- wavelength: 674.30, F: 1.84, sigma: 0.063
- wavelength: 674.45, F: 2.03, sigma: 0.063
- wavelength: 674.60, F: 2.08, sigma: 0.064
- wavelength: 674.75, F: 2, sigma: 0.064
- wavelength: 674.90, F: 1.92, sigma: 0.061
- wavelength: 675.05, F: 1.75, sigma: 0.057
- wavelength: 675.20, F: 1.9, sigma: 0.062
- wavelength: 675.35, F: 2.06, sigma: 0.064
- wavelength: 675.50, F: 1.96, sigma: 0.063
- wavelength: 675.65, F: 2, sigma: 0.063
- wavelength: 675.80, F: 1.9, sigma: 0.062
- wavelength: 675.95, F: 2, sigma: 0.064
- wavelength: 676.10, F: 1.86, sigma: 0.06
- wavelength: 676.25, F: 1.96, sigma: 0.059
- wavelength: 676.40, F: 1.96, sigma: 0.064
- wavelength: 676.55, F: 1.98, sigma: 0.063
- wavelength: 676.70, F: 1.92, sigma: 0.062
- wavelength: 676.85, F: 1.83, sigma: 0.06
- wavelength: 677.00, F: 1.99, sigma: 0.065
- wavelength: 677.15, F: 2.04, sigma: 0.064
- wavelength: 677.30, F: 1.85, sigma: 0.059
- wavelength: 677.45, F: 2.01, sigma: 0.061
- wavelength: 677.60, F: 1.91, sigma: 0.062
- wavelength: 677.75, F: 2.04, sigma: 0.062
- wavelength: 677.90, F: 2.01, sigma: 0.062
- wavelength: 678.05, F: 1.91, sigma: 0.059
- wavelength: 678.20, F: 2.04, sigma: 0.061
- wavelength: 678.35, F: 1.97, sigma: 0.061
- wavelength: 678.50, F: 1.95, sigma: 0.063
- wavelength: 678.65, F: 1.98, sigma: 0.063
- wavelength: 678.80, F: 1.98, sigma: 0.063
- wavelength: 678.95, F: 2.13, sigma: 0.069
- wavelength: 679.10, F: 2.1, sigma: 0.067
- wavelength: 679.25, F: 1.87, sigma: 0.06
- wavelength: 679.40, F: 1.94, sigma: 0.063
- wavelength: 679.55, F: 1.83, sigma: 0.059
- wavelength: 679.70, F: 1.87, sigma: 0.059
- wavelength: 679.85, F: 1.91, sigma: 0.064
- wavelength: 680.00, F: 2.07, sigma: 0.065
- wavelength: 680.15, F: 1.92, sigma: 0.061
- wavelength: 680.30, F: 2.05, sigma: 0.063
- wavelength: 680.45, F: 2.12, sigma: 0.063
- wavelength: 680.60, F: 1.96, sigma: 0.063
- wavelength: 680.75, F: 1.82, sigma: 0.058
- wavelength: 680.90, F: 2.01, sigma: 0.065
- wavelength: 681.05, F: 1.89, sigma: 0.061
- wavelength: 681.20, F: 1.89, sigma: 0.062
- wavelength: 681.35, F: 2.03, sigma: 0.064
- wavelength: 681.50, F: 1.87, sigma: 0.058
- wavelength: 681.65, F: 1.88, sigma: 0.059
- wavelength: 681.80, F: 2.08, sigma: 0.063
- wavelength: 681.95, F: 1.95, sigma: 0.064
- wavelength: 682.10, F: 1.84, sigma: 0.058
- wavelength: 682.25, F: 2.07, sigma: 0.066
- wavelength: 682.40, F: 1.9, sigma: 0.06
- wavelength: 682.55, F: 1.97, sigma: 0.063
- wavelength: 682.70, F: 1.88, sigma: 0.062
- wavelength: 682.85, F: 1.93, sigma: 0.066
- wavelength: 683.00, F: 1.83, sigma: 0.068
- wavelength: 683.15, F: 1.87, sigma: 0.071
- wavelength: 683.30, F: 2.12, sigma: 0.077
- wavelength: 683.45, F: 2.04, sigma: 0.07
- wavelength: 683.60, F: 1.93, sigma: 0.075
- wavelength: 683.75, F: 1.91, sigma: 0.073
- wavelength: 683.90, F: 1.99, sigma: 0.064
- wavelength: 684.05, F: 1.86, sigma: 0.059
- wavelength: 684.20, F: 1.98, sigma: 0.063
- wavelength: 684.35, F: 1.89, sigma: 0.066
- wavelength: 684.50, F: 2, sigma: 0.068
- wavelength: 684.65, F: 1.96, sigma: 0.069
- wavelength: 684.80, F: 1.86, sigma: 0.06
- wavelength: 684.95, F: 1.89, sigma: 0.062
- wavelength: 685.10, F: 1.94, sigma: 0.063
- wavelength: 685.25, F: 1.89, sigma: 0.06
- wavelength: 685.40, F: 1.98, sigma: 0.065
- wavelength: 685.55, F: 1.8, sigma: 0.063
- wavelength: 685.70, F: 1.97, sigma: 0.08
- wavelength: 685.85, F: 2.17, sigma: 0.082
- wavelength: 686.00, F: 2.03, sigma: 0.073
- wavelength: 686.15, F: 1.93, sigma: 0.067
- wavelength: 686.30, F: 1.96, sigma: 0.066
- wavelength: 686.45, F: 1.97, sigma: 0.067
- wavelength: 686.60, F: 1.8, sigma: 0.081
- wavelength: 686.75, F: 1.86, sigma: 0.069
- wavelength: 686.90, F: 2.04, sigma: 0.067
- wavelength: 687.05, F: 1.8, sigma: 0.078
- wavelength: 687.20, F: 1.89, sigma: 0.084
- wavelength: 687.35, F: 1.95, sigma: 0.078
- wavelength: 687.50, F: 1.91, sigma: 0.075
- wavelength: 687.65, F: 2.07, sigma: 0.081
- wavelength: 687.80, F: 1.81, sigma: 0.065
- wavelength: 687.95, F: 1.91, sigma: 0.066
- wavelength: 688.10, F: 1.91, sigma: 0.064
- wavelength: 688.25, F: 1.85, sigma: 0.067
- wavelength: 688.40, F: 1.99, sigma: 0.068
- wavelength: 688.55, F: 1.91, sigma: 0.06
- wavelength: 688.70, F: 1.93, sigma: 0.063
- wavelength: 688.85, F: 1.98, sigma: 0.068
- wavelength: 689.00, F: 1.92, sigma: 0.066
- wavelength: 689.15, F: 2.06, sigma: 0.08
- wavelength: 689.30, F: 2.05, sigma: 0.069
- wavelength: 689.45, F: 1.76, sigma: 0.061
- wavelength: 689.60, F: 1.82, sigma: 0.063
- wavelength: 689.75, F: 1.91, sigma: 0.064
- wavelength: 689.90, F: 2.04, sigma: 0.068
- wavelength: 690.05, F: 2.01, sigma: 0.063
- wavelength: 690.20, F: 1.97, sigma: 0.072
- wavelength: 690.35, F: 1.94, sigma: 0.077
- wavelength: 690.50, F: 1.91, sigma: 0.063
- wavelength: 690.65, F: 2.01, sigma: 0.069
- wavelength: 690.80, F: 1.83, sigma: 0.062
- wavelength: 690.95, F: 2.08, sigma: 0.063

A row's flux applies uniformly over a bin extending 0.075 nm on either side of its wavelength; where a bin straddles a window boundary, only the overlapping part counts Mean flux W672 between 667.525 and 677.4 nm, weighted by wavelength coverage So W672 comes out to 1.98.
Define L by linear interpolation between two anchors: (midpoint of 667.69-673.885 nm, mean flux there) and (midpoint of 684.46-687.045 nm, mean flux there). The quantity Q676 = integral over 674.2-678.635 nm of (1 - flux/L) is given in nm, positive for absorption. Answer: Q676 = 0.040 nm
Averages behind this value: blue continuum 1.99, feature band 1.95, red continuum 1.94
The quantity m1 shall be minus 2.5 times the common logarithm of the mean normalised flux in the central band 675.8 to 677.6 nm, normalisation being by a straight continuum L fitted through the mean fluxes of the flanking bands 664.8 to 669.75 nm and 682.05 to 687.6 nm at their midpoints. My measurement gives 0.02 mag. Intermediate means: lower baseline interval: 2.01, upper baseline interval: 1.94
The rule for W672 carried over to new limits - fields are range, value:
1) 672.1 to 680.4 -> 1.96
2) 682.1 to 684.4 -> 1.94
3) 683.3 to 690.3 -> 1.94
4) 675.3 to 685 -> 1.95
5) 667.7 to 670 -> 2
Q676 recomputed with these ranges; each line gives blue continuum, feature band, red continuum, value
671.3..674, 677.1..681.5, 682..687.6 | -0.03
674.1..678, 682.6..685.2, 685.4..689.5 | 0.01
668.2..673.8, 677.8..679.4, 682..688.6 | -0.02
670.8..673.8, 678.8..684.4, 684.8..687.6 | -0.01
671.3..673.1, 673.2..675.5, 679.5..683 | 0.04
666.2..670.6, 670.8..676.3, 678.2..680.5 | 0.07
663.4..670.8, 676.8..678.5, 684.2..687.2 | 0.00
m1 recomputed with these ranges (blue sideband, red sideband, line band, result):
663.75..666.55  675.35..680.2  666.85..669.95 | -0.004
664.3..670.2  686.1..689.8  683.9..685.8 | 0.004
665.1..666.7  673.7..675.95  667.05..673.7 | -0.001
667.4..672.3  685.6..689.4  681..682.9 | 0.014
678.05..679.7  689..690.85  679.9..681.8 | 0.001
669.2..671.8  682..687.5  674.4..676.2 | 0.013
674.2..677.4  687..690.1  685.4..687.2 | -0.004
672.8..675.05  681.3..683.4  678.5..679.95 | -0.004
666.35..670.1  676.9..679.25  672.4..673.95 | 0.023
